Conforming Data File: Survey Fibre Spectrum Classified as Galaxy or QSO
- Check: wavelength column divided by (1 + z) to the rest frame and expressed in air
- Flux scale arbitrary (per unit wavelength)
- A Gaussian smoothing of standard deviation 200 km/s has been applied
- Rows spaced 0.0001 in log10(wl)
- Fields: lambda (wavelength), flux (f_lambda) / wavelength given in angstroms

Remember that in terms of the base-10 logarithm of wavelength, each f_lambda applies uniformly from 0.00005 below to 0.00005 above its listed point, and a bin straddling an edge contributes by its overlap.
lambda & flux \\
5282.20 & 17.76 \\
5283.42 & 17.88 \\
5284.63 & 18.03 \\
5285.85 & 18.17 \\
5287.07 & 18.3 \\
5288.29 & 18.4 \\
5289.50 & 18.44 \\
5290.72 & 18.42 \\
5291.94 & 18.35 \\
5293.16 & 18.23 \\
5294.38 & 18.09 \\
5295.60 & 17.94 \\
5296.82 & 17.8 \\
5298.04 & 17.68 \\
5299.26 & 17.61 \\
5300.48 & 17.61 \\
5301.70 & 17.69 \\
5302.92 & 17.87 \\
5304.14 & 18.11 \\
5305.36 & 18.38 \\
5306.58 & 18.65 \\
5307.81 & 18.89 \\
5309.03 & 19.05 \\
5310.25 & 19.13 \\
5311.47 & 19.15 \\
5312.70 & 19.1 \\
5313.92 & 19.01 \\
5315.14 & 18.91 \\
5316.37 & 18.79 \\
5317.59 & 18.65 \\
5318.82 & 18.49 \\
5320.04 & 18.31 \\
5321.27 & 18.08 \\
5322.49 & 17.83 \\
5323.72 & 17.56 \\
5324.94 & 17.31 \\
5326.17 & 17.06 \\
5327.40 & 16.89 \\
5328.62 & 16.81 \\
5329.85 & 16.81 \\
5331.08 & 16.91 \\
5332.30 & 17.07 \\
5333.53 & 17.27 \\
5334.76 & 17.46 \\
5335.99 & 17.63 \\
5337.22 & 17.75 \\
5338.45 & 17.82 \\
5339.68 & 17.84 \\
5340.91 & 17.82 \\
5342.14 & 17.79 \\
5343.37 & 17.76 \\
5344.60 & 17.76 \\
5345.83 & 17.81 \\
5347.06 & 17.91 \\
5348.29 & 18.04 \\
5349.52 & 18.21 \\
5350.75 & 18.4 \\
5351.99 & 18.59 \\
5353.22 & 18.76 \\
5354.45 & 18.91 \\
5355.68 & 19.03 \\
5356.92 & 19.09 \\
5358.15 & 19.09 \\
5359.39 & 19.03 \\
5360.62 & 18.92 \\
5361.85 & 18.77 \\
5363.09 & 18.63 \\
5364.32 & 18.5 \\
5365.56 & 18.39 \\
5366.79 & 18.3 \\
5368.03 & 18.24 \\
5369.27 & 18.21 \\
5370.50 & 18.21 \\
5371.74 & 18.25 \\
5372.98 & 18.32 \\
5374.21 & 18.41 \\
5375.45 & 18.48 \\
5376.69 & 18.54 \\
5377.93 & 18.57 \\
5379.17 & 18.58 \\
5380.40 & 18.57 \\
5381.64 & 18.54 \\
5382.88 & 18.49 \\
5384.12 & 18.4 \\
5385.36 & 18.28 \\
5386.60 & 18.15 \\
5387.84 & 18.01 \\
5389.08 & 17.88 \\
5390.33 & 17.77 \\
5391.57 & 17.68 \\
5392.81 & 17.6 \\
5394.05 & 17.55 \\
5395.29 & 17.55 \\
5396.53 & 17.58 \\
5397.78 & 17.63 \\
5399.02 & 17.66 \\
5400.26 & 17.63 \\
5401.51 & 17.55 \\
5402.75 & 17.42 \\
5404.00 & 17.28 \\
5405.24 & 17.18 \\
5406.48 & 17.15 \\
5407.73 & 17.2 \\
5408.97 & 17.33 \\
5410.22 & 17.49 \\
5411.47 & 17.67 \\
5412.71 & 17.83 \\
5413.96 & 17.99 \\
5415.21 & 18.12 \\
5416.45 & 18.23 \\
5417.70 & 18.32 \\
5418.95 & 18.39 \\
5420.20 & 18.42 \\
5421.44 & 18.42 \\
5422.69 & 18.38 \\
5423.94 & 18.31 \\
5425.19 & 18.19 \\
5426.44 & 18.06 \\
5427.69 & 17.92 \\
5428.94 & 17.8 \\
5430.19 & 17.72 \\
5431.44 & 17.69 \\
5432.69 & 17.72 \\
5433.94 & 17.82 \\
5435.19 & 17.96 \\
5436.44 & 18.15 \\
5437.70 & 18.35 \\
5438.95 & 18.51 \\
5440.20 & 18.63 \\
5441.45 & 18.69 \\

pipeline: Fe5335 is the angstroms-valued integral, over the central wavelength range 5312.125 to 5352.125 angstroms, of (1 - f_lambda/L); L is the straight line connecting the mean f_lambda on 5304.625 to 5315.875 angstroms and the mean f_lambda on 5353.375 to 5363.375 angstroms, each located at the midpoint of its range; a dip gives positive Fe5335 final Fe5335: 2.3 angstroms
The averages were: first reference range 18.9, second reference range 18.9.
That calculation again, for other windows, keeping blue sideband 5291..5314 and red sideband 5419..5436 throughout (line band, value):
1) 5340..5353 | 0.1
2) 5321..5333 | 0.7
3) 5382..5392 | 0.0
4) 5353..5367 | -0.5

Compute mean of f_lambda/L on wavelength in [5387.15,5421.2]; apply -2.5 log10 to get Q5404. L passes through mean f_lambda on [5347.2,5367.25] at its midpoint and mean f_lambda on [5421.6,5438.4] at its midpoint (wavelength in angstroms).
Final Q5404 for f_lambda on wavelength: 0.03 mag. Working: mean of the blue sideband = 18.7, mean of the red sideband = 18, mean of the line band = 17.7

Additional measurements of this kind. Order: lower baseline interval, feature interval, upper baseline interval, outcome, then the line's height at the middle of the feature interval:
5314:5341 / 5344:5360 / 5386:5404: -0.049 mag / 17.7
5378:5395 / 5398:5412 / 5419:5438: 0.042 mag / 18.1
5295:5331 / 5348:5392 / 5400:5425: -0.031 mag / 17.9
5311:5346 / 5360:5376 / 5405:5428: -0.033 mag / 17.9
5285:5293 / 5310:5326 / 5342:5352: -0.016 mag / 18.2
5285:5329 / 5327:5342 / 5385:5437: 0.045 mag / 18.1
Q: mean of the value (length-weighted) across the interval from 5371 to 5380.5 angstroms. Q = 18.5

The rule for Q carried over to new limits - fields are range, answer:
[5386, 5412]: 17.6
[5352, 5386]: 18.6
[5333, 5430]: 18.1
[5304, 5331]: 18.2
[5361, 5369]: 18.5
